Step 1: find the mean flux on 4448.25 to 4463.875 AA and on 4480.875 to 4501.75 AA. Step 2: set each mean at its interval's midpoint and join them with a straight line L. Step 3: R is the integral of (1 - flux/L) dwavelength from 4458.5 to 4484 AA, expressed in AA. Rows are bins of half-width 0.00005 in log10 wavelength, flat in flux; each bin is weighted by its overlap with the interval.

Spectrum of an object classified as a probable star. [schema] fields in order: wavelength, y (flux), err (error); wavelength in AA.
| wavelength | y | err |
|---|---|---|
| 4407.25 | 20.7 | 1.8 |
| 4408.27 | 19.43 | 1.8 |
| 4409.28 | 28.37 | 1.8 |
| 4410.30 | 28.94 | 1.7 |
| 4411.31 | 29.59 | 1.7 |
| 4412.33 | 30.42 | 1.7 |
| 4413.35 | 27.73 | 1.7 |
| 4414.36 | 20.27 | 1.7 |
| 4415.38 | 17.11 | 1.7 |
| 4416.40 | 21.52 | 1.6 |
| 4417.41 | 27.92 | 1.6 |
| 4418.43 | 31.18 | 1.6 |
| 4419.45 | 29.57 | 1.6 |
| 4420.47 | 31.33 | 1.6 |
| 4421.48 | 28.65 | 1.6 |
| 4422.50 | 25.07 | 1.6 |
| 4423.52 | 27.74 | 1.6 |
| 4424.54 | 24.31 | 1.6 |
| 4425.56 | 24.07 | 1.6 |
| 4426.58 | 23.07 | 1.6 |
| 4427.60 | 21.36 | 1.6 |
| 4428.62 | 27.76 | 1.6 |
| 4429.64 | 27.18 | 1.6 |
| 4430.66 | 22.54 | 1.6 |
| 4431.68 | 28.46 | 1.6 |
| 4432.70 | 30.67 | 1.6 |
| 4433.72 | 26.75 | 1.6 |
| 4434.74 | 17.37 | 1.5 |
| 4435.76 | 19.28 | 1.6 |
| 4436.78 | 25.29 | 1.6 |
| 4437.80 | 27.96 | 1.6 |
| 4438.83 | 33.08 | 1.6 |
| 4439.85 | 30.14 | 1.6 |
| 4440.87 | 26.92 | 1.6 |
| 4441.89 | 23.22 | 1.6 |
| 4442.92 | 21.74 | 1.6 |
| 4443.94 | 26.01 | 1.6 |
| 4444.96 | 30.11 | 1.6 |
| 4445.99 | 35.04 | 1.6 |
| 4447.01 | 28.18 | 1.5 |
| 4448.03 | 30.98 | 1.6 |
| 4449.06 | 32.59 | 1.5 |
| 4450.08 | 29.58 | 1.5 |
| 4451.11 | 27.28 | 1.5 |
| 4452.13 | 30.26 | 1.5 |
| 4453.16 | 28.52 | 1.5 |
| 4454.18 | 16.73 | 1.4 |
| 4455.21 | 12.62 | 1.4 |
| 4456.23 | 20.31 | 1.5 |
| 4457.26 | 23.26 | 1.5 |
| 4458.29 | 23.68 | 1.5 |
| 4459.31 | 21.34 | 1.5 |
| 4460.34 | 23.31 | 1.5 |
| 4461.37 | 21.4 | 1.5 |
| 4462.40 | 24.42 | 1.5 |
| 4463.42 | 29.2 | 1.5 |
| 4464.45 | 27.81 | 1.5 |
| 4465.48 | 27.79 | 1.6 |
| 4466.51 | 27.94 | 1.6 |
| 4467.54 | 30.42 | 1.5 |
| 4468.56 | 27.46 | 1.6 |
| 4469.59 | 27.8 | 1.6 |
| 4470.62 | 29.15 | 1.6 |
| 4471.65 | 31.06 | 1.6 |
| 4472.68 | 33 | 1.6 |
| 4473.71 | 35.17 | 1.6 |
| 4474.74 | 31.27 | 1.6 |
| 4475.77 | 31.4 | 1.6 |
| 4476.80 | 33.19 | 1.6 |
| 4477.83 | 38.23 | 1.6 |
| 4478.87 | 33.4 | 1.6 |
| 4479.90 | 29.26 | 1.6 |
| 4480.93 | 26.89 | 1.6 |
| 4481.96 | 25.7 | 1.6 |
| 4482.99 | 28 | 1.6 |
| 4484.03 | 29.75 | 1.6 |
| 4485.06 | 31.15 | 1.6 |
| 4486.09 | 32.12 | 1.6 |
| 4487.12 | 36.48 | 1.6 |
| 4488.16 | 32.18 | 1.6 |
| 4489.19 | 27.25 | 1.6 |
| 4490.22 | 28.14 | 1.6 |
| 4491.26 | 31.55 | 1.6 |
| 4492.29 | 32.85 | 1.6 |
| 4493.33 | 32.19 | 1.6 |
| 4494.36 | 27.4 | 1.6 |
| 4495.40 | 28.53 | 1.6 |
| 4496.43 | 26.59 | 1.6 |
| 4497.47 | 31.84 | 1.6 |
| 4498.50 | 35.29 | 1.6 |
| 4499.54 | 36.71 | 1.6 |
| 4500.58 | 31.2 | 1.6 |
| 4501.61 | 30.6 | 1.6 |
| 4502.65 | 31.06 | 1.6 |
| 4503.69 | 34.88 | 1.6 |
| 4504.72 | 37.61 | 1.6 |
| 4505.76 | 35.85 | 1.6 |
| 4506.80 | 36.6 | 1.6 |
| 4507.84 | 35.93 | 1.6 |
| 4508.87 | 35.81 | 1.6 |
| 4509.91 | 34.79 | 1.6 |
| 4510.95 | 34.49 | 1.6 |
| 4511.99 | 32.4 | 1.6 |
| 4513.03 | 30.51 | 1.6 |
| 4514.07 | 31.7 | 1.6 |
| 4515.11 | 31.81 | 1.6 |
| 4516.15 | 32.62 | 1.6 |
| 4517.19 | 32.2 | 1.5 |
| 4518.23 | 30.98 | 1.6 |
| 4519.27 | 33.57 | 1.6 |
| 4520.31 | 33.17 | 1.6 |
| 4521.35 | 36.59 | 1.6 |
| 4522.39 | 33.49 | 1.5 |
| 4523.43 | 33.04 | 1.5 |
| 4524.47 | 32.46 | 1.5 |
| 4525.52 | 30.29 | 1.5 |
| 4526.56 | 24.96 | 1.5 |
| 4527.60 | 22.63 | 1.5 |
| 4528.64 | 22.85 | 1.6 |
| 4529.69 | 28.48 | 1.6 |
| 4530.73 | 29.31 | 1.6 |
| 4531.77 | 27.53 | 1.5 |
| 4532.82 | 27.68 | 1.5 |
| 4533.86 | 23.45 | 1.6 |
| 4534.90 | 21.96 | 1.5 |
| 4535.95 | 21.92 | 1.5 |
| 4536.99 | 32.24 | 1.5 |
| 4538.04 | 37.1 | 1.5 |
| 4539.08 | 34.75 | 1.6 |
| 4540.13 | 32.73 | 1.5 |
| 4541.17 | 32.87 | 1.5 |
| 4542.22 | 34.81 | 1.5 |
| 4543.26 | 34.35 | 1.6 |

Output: -1.6 AA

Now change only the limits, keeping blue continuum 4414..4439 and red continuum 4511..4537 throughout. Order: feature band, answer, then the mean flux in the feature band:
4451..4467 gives 1.68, 24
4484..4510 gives -3.70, 32.5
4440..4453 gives -1.09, 28.5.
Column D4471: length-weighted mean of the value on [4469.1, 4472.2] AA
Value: 29.4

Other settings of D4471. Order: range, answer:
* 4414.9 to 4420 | 25.5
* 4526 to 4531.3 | 25.7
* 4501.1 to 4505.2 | 33.5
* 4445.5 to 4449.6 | 31.7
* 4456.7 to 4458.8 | 23.4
